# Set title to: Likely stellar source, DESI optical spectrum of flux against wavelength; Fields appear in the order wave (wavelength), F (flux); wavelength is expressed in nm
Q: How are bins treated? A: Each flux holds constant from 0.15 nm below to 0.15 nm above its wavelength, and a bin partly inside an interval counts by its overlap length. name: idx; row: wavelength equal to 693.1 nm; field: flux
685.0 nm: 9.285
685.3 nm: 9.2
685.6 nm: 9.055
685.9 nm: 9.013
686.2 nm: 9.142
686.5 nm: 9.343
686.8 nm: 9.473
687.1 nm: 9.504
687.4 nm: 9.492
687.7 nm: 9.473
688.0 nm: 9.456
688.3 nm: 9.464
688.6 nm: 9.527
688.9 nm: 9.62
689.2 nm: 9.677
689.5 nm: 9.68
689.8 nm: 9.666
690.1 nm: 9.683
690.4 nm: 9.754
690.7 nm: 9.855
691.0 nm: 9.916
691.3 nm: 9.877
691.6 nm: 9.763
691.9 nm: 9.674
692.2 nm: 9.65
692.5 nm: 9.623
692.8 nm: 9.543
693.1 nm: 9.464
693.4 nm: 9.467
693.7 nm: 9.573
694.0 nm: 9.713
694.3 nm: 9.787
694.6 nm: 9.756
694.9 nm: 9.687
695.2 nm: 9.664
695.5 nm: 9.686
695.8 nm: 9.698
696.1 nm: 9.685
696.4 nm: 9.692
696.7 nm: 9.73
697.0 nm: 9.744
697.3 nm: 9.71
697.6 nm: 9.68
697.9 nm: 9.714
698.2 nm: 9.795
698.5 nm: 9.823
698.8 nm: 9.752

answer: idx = 9.464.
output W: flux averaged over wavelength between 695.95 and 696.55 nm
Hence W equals 9.69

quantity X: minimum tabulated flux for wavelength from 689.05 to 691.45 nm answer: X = 9.666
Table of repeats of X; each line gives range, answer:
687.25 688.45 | 9.456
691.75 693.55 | 9.464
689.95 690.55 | 9.683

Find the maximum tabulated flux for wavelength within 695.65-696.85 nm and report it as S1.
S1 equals 9.73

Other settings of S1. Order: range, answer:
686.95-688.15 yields 9.504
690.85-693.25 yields 9.916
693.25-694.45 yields 9.787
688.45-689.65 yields 9.68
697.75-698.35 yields 9.795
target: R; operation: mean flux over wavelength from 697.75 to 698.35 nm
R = 9.75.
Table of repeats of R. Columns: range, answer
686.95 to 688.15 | 9.48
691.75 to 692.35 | 9.66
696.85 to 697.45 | 9.73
